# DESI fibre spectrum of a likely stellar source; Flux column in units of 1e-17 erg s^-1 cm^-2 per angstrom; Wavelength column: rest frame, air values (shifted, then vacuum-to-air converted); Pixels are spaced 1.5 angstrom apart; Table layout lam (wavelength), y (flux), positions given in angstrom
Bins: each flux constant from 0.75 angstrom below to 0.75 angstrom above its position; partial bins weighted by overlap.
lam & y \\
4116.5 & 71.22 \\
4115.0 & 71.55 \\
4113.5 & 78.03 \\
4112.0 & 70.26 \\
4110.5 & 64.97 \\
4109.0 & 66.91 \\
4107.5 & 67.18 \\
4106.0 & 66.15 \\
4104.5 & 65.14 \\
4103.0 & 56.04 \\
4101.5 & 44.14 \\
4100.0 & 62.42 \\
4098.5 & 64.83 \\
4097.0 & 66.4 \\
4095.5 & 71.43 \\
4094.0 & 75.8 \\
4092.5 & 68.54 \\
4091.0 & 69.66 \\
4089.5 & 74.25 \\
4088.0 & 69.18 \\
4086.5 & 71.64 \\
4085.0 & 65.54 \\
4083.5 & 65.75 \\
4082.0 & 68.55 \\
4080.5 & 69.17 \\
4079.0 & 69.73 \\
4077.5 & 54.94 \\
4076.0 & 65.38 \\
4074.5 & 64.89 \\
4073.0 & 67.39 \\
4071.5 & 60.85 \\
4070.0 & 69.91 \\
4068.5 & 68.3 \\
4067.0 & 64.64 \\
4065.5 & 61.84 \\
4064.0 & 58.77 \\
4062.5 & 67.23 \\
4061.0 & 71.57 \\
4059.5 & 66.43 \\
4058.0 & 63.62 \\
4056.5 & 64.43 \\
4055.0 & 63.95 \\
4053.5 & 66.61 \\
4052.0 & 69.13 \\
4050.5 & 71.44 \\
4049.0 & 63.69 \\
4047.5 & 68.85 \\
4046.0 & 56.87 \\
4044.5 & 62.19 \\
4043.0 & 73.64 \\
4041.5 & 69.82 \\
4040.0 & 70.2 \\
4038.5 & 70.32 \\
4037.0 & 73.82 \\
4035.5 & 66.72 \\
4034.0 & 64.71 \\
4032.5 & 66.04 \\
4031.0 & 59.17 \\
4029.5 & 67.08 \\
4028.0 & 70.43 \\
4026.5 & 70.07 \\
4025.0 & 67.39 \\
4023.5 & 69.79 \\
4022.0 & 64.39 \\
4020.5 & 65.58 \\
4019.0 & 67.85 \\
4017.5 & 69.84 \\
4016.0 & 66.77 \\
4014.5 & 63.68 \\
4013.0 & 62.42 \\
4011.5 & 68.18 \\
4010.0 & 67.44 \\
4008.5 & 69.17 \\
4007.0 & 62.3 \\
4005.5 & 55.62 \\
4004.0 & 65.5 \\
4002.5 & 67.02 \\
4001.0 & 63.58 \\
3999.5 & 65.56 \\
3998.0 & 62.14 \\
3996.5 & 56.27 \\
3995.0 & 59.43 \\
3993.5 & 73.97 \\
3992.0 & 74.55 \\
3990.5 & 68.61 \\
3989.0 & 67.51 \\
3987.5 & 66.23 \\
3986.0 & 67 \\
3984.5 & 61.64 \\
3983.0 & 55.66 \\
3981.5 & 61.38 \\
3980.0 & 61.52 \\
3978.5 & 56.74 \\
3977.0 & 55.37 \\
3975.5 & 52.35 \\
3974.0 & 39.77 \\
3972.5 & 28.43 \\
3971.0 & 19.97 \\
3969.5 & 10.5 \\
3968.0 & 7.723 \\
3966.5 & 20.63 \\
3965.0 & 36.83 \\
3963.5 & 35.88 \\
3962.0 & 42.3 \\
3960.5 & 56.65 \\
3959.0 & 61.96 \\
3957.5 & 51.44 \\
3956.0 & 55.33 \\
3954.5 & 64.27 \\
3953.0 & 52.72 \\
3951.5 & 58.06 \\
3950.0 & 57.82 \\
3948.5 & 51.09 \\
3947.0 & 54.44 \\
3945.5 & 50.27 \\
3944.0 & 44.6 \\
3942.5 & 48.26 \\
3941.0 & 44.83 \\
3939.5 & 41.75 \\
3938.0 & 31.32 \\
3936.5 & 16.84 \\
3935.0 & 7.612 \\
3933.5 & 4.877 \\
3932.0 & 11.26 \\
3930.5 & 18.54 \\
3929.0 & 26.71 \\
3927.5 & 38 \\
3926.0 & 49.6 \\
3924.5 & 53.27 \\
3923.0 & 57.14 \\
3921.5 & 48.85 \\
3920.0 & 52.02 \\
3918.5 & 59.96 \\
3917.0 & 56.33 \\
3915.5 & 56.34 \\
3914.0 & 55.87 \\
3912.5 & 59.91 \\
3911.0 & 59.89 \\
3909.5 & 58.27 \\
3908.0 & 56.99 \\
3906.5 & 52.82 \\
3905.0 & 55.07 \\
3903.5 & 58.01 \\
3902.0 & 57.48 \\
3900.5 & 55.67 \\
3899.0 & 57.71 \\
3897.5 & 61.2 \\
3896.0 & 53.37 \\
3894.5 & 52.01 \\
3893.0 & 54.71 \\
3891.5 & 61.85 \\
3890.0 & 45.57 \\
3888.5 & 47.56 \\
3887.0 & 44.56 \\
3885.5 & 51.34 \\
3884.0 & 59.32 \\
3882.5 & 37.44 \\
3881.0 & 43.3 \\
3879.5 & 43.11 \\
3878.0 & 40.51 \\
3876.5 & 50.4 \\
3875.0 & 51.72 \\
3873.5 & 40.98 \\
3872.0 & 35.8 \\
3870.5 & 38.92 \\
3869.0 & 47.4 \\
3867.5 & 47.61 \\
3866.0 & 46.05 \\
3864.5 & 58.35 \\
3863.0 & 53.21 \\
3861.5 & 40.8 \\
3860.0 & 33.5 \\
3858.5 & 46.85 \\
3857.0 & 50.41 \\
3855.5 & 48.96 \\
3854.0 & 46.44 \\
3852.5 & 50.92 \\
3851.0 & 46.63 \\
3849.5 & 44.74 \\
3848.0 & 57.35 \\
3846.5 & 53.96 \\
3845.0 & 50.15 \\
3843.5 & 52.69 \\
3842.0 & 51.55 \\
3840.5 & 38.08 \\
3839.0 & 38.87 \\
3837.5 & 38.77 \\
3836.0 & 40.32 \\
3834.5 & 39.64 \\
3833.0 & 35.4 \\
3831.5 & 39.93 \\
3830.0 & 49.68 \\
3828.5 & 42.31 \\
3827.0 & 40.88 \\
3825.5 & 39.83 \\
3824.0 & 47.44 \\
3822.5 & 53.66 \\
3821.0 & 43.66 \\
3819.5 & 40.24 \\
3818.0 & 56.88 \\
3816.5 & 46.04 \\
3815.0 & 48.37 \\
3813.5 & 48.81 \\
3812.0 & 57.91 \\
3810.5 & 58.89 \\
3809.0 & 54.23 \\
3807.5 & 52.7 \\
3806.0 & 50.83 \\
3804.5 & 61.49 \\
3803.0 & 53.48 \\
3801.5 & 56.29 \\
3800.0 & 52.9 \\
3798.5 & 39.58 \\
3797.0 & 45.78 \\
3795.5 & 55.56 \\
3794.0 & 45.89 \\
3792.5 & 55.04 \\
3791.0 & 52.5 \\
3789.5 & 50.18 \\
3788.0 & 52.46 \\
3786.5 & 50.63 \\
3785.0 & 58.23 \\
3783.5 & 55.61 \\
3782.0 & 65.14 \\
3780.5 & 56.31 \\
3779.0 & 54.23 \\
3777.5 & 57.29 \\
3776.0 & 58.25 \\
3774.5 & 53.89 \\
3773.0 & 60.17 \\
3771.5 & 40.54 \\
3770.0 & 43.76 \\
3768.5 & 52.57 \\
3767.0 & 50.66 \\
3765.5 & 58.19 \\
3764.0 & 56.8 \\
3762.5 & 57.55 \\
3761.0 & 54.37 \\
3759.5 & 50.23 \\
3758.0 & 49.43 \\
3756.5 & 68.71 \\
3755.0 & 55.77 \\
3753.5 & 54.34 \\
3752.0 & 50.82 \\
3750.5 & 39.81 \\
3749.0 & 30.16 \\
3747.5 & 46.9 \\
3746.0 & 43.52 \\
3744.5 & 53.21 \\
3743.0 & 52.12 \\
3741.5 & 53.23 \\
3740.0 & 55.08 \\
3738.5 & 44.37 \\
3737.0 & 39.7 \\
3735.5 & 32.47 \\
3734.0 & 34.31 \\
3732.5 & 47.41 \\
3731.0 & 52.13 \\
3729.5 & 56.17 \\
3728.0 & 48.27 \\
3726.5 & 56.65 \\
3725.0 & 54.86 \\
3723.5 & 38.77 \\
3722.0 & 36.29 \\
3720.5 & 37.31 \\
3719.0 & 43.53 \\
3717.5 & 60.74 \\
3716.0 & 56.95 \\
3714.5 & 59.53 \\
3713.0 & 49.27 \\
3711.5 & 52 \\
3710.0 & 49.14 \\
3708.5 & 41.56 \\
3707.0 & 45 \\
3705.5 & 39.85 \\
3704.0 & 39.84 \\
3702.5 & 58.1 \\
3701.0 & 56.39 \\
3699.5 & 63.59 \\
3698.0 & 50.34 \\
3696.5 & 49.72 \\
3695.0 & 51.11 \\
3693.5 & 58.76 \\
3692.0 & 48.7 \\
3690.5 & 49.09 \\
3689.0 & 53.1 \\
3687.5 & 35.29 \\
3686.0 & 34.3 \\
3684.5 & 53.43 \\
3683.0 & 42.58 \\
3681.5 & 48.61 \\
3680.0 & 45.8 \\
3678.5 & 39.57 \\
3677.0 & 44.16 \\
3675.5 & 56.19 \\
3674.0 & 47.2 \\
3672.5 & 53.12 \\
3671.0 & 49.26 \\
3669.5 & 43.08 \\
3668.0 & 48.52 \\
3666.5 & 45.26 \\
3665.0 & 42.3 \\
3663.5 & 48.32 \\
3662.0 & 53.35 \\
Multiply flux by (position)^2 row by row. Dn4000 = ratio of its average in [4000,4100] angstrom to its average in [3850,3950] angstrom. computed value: 1.54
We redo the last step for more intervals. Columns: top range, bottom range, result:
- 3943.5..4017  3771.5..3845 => 1.20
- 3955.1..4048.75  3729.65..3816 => 1.29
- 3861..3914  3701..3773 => 1.13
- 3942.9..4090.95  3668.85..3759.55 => 1.47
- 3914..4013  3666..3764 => 1.16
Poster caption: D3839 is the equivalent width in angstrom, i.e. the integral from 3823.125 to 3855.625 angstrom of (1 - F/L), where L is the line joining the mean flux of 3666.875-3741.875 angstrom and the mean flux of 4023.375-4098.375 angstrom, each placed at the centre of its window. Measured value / 6.0 angstrom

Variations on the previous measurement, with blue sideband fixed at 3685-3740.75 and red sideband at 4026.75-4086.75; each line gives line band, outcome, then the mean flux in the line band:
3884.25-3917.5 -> 1.7 angstrom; 55.2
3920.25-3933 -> 4.6 angstrom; 37.8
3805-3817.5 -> 0.2 angstrom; 52.5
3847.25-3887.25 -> 6.9 angstrom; 46.6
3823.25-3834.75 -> 2.6 angstrom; 42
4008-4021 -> -0.5 angstrom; 66.7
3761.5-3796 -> -1.6 angstrom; 54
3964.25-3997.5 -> 6.6 angstrom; 50.2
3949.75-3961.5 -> 0.8 angstrom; 56.9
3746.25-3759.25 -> 0.3 angstrom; 49.3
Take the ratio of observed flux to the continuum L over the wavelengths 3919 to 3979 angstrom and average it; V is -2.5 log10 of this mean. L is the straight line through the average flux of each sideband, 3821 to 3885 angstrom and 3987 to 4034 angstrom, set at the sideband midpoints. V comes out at 0.39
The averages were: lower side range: 45.6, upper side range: 65.9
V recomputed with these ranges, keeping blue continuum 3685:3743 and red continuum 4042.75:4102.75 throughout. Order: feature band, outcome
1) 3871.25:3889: 0.235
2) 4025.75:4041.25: -0.064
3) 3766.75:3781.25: -0.033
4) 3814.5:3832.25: 0.174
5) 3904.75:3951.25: 0.300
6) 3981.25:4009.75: -0.040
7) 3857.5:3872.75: 0.234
